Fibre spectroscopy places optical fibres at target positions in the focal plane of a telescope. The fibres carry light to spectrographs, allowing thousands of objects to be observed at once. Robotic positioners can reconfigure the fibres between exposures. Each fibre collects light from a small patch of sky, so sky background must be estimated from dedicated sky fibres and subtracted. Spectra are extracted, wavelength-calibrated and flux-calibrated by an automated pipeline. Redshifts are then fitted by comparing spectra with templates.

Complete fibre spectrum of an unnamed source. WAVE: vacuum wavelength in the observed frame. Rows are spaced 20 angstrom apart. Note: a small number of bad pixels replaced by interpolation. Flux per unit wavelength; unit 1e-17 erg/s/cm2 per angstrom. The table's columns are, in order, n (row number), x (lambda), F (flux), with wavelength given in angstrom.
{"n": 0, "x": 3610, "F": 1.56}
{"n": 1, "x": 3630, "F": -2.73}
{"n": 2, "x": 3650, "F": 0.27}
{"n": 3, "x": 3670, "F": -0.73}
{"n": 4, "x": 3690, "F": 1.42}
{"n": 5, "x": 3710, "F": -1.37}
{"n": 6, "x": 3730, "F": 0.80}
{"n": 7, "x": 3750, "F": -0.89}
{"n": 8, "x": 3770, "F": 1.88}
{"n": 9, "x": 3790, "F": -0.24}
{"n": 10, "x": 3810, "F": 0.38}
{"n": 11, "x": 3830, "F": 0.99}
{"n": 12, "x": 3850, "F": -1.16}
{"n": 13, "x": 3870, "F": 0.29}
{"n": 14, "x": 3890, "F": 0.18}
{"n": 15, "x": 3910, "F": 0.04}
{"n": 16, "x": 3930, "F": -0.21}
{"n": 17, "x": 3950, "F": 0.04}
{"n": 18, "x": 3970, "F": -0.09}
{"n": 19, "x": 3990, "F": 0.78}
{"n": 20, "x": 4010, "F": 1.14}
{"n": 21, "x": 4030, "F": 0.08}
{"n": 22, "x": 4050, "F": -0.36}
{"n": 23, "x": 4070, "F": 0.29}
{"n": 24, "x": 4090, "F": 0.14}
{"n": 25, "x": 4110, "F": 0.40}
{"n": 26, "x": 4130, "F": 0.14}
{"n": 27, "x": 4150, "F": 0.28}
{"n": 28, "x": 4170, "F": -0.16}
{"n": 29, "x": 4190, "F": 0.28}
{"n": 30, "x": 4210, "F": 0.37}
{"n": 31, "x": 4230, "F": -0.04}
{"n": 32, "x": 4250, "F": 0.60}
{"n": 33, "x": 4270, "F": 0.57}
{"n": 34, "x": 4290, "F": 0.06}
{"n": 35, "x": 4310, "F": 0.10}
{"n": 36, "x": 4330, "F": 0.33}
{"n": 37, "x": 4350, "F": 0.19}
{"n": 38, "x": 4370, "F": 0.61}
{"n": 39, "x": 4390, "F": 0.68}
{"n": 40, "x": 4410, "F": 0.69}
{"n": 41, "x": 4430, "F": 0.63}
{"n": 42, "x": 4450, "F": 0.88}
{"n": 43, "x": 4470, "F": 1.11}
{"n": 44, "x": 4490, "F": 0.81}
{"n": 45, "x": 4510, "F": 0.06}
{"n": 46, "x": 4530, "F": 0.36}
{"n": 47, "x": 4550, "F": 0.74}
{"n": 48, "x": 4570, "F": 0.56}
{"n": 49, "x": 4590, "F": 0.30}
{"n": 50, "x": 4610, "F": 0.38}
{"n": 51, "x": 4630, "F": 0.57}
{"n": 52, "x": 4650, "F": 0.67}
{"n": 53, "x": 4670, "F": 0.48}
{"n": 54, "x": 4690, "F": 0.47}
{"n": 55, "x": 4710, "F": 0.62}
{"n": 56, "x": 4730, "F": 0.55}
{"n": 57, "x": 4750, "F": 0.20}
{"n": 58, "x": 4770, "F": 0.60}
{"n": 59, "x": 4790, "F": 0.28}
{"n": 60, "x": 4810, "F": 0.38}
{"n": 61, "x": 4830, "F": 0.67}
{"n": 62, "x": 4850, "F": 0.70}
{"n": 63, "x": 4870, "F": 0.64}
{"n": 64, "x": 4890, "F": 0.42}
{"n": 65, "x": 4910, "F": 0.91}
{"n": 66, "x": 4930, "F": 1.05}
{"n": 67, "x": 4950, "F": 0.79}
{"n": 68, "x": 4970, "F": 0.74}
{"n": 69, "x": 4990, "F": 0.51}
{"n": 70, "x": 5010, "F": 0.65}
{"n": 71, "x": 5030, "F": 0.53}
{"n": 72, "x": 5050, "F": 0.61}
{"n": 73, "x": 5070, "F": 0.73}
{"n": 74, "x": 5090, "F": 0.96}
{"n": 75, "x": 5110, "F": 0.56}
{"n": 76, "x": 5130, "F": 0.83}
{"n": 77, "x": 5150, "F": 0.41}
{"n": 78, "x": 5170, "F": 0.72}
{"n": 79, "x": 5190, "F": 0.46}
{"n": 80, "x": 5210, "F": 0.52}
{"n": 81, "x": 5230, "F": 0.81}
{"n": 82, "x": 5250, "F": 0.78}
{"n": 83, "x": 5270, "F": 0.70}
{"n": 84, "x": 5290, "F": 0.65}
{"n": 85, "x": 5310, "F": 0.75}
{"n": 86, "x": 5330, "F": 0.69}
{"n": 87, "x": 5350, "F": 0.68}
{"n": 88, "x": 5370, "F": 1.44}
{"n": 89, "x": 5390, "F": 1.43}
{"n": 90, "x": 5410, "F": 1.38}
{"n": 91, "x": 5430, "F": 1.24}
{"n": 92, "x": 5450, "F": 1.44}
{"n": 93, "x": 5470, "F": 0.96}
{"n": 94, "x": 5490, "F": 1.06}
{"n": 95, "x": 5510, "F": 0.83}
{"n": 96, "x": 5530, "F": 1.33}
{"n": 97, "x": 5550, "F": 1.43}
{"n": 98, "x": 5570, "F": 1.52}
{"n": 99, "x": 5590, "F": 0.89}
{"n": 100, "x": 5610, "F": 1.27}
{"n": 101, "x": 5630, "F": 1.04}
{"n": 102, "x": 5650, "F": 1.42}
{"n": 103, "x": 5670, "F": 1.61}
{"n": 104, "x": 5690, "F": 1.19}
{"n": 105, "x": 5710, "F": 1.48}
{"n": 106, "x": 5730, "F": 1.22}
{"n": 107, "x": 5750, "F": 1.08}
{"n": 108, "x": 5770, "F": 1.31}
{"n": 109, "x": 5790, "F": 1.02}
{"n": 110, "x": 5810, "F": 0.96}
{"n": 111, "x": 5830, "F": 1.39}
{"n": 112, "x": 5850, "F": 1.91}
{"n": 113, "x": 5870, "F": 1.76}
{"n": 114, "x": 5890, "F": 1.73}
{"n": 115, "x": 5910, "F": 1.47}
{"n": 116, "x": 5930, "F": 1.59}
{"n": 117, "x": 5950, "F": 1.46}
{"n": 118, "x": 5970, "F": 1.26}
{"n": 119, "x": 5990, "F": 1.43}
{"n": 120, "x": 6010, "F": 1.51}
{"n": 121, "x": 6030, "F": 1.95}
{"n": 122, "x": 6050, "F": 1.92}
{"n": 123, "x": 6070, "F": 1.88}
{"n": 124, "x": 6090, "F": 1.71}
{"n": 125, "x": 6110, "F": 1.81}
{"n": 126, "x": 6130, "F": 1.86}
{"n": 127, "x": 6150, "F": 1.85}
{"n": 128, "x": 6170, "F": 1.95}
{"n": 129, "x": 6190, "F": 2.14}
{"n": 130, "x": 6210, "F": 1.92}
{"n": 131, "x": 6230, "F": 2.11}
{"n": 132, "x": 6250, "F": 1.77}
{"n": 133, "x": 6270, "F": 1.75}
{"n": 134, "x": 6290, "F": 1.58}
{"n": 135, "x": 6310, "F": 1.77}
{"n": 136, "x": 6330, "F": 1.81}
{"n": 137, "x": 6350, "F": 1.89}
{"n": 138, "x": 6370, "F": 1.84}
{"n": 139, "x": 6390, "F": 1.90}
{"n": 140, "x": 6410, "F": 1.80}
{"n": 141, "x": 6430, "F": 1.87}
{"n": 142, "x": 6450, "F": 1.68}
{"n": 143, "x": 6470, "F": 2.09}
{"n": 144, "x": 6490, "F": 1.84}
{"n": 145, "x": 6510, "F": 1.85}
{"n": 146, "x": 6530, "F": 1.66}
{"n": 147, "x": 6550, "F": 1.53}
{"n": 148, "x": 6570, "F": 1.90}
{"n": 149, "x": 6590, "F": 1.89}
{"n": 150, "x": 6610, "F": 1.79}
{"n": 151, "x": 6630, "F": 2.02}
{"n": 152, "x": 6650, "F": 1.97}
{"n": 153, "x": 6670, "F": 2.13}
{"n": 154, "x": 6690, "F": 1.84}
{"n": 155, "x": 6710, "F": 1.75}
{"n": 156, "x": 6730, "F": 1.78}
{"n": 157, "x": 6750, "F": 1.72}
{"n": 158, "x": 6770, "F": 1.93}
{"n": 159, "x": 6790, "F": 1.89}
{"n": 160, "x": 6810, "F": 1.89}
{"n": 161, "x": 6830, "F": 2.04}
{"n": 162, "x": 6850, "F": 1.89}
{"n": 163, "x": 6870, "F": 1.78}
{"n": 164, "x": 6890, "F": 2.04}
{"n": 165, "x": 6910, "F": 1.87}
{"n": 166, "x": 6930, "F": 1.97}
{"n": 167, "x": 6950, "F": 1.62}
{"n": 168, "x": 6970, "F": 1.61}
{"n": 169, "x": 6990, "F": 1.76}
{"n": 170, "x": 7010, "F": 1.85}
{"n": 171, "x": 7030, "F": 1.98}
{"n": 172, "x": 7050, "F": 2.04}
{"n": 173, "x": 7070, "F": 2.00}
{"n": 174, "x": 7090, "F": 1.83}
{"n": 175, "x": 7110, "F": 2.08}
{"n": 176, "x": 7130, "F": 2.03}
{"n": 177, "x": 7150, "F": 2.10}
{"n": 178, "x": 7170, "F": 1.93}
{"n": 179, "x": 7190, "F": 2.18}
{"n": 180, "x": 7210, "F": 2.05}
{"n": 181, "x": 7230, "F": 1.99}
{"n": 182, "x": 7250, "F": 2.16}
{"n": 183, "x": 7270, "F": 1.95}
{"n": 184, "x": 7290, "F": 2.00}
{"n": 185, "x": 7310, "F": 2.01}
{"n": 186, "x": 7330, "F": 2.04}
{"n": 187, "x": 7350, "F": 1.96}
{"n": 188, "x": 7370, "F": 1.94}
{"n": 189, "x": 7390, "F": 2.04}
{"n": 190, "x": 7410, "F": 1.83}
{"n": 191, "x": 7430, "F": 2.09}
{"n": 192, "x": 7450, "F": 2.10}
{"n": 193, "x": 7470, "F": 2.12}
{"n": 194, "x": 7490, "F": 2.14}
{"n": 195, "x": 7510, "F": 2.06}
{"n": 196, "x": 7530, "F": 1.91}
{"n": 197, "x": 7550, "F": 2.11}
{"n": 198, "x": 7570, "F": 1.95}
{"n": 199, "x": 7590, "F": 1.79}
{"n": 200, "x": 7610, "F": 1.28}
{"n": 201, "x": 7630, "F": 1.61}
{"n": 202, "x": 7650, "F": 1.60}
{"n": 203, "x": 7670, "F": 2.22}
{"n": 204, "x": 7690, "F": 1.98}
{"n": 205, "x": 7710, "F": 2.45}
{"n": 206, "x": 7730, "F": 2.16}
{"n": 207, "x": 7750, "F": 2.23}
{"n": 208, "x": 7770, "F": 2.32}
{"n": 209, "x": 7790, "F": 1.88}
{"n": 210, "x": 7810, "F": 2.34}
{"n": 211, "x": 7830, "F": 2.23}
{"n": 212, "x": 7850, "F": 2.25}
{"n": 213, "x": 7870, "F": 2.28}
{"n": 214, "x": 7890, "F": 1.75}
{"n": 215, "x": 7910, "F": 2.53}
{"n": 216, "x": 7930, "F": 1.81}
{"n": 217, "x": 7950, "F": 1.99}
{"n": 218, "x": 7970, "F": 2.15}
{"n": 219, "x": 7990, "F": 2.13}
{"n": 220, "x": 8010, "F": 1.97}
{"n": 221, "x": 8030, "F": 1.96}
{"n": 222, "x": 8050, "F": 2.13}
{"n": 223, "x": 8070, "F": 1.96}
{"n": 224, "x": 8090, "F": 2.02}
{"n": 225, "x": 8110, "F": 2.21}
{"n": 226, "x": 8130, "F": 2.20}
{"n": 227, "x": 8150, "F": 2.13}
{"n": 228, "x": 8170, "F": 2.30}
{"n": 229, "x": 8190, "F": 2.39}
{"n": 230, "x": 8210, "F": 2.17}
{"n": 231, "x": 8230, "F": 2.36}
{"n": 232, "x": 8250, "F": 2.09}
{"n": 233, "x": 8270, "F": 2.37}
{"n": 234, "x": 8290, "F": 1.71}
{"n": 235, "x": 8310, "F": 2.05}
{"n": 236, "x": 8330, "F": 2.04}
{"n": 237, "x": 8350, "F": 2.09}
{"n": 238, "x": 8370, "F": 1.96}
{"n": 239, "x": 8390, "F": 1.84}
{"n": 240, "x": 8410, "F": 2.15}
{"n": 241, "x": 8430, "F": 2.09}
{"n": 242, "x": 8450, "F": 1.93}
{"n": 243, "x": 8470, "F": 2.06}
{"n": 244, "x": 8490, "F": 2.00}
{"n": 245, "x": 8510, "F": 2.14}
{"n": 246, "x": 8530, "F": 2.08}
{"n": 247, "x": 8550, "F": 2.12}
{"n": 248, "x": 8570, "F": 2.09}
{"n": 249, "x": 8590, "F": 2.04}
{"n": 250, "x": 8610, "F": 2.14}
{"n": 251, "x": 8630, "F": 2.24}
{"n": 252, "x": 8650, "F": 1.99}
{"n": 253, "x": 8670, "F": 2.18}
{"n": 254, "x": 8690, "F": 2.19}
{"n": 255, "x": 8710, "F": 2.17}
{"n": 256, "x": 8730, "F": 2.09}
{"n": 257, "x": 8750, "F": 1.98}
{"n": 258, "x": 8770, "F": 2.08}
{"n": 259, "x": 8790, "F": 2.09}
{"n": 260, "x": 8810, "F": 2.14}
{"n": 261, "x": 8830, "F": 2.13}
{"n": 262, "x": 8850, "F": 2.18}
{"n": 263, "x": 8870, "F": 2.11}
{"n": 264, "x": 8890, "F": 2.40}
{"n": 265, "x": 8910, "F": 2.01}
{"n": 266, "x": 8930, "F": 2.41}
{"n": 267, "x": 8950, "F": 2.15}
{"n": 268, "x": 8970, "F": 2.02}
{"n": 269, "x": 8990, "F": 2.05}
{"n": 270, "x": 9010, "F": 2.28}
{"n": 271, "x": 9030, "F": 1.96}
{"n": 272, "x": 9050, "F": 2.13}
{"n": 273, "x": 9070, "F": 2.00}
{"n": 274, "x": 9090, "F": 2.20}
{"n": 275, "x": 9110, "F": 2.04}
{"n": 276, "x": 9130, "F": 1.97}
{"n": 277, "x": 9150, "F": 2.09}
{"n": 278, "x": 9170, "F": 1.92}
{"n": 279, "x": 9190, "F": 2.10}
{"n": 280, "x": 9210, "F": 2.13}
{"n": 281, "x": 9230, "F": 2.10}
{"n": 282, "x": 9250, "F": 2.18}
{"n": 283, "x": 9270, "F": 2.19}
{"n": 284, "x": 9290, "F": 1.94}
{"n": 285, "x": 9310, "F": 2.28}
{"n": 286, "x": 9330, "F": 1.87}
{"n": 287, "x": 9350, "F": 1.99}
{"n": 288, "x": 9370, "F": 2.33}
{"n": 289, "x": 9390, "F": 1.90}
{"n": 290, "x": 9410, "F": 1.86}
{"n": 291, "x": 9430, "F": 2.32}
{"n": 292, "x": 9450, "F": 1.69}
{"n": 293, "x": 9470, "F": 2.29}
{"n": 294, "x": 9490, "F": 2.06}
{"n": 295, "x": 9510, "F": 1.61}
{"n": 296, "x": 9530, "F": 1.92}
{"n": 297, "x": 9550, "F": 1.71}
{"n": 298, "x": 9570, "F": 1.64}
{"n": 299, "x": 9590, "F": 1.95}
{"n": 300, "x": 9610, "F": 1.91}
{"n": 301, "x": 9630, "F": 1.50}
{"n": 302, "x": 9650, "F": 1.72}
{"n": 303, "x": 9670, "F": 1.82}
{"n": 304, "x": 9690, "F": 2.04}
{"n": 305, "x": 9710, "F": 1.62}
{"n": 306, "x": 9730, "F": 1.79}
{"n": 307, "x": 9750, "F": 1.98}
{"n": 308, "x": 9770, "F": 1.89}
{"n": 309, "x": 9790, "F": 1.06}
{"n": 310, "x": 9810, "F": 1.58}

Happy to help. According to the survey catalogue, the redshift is 0.35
